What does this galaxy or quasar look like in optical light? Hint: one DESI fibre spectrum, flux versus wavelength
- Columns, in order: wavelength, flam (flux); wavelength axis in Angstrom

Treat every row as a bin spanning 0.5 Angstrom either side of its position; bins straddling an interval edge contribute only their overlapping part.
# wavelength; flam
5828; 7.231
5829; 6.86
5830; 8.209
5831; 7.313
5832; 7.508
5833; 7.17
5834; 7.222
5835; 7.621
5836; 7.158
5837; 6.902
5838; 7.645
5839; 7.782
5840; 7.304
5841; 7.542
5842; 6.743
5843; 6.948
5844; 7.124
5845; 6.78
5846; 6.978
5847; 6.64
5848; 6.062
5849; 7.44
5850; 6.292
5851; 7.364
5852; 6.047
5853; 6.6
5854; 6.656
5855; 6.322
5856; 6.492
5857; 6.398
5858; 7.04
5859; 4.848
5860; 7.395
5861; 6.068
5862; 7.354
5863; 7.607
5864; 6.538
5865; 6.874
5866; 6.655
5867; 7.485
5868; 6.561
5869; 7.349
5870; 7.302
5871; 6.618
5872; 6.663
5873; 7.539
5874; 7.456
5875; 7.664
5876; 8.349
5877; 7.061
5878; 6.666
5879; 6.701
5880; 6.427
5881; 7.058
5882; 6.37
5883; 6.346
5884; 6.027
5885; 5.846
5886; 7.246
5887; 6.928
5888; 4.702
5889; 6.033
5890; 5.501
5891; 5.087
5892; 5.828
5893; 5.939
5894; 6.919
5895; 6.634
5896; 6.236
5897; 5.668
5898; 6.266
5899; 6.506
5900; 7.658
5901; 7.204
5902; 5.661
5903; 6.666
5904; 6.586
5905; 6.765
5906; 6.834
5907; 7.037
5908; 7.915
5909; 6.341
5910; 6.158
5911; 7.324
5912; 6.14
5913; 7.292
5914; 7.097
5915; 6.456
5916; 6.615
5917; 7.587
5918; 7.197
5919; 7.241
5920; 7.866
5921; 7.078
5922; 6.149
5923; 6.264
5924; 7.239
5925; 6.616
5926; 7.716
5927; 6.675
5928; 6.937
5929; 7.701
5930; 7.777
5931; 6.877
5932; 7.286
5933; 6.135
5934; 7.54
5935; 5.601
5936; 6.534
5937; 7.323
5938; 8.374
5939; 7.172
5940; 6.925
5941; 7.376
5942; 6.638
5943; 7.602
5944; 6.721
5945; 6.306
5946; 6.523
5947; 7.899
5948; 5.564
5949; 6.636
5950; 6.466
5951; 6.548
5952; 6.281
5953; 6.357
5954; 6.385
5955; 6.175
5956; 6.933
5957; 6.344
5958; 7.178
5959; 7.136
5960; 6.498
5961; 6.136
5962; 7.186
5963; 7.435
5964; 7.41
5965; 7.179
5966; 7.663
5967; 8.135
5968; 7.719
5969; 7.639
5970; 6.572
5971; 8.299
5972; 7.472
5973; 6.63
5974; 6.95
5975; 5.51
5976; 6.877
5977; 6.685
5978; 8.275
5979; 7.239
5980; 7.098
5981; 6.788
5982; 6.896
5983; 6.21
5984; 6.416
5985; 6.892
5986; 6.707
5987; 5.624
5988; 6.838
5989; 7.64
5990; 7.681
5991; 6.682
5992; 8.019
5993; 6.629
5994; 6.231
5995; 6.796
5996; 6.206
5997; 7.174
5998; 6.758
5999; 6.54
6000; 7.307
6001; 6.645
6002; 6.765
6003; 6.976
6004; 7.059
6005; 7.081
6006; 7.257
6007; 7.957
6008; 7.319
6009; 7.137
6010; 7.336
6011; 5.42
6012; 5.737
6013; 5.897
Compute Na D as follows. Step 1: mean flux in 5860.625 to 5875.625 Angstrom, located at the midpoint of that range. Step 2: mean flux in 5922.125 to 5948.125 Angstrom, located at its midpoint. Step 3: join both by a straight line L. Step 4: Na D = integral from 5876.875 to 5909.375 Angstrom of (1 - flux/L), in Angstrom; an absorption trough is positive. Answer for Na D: 2.8 Angstrom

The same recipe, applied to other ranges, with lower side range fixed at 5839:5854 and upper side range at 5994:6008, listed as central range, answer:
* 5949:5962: 0.7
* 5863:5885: -0.1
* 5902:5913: 0.2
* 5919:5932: -0.3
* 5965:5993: -0.5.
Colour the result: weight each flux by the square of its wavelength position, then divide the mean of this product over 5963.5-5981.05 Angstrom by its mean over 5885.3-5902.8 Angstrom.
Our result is 1.19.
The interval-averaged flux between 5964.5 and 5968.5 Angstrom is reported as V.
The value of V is 7.67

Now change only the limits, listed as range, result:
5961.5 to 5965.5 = 7.3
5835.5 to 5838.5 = 7.23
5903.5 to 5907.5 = 6.81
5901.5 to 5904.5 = 6.3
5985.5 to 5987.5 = 6.17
